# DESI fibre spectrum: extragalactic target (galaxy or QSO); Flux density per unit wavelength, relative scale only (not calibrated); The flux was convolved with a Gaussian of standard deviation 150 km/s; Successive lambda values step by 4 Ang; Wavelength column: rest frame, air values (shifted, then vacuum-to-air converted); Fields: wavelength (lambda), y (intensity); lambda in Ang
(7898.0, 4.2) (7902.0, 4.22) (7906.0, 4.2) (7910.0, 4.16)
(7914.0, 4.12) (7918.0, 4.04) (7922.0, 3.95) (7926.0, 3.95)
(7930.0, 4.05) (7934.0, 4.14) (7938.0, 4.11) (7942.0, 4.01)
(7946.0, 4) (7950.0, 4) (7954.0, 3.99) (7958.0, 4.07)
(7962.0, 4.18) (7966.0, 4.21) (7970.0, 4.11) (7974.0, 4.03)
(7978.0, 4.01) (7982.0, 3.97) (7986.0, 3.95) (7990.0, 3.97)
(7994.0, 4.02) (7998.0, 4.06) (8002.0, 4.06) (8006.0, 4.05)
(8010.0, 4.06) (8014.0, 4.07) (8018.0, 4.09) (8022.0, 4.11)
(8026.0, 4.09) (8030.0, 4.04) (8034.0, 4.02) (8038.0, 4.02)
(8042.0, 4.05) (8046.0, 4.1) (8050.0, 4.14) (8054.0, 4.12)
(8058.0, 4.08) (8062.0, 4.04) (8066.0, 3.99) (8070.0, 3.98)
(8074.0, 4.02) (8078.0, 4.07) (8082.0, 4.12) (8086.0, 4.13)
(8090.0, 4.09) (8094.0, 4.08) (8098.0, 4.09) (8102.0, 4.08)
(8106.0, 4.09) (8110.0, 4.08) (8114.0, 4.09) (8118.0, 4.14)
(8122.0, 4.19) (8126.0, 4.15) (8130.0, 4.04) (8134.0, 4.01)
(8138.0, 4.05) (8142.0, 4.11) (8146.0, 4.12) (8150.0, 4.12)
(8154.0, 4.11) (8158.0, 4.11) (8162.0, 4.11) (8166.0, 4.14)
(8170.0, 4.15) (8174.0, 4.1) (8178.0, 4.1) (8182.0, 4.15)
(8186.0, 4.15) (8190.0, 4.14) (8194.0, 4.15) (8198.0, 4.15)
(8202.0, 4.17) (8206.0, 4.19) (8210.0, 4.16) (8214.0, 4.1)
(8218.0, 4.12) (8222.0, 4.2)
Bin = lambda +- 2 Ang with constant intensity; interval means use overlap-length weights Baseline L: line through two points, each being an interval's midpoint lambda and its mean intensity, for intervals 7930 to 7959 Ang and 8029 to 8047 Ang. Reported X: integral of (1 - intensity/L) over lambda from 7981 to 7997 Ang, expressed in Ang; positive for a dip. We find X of 0.2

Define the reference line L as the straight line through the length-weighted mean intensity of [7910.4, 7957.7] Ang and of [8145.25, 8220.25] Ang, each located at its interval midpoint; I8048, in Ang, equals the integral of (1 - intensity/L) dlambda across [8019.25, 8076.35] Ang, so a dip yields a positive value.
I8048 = 0.3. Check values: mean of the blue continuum 4.04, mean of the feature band 4.06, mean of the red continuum 4.13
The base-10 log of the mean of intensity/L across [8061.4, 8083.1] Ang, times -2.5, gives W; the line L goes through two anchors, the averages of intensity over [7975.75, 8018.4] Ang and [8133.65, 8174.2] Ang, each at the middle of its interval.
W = 0.01 mag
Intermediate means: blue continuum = 4.03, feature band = 4.03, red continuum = 4.11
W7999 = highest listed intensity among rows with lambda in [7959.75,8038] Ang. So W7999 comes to 4.21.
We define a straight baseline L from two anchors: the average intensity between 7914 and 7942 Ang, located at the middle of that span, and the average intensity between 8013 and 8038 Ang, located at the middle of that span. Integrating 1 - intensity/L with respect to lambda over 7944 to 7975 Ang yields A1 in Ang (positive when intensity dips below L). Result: -0.2 Ang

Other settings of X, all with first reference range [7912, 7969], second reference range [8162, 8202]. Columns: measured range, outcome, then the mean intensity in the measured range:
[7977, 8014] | 0.52 Ang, 4.02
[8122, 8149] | 0.21 Ang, 4.09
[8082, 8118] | 0.13 Ang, 4.1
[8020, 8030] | 0.00 Ang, 4.09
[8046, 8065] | 0.03 Ang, 4.09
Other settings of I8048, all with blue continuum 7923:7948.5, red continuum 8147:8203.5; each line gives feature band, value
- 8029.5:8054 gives 0.1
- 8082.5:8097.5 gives 0.0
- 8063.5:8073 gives 0.2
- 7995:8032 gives 0.0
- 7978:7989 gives 0.2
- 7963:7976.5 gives -0.2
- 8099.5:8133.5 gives 0.0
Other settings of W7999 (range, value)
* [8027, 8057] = 4.14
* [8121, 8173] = 4.19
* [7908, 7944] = 4.16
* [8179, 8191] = 4.15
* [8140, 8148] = 4.12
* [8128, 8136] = 4.04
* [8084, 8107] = 4.13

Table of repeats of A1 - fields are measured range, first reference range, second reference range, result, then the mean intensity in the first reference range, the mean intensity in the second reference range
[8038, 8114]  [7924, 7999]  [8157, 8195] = 0.3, 4.04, 4.13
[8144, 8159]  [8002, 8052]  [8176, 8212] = 0.1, 4.07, 4.15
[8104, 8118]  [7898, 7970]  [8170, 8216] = 0.1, 4.09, 4.14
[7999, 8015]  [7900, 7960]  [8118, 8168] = 0.1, 4.07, 4.11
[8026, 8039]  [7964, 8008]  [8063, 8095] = 0.0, 4.04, 4.06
